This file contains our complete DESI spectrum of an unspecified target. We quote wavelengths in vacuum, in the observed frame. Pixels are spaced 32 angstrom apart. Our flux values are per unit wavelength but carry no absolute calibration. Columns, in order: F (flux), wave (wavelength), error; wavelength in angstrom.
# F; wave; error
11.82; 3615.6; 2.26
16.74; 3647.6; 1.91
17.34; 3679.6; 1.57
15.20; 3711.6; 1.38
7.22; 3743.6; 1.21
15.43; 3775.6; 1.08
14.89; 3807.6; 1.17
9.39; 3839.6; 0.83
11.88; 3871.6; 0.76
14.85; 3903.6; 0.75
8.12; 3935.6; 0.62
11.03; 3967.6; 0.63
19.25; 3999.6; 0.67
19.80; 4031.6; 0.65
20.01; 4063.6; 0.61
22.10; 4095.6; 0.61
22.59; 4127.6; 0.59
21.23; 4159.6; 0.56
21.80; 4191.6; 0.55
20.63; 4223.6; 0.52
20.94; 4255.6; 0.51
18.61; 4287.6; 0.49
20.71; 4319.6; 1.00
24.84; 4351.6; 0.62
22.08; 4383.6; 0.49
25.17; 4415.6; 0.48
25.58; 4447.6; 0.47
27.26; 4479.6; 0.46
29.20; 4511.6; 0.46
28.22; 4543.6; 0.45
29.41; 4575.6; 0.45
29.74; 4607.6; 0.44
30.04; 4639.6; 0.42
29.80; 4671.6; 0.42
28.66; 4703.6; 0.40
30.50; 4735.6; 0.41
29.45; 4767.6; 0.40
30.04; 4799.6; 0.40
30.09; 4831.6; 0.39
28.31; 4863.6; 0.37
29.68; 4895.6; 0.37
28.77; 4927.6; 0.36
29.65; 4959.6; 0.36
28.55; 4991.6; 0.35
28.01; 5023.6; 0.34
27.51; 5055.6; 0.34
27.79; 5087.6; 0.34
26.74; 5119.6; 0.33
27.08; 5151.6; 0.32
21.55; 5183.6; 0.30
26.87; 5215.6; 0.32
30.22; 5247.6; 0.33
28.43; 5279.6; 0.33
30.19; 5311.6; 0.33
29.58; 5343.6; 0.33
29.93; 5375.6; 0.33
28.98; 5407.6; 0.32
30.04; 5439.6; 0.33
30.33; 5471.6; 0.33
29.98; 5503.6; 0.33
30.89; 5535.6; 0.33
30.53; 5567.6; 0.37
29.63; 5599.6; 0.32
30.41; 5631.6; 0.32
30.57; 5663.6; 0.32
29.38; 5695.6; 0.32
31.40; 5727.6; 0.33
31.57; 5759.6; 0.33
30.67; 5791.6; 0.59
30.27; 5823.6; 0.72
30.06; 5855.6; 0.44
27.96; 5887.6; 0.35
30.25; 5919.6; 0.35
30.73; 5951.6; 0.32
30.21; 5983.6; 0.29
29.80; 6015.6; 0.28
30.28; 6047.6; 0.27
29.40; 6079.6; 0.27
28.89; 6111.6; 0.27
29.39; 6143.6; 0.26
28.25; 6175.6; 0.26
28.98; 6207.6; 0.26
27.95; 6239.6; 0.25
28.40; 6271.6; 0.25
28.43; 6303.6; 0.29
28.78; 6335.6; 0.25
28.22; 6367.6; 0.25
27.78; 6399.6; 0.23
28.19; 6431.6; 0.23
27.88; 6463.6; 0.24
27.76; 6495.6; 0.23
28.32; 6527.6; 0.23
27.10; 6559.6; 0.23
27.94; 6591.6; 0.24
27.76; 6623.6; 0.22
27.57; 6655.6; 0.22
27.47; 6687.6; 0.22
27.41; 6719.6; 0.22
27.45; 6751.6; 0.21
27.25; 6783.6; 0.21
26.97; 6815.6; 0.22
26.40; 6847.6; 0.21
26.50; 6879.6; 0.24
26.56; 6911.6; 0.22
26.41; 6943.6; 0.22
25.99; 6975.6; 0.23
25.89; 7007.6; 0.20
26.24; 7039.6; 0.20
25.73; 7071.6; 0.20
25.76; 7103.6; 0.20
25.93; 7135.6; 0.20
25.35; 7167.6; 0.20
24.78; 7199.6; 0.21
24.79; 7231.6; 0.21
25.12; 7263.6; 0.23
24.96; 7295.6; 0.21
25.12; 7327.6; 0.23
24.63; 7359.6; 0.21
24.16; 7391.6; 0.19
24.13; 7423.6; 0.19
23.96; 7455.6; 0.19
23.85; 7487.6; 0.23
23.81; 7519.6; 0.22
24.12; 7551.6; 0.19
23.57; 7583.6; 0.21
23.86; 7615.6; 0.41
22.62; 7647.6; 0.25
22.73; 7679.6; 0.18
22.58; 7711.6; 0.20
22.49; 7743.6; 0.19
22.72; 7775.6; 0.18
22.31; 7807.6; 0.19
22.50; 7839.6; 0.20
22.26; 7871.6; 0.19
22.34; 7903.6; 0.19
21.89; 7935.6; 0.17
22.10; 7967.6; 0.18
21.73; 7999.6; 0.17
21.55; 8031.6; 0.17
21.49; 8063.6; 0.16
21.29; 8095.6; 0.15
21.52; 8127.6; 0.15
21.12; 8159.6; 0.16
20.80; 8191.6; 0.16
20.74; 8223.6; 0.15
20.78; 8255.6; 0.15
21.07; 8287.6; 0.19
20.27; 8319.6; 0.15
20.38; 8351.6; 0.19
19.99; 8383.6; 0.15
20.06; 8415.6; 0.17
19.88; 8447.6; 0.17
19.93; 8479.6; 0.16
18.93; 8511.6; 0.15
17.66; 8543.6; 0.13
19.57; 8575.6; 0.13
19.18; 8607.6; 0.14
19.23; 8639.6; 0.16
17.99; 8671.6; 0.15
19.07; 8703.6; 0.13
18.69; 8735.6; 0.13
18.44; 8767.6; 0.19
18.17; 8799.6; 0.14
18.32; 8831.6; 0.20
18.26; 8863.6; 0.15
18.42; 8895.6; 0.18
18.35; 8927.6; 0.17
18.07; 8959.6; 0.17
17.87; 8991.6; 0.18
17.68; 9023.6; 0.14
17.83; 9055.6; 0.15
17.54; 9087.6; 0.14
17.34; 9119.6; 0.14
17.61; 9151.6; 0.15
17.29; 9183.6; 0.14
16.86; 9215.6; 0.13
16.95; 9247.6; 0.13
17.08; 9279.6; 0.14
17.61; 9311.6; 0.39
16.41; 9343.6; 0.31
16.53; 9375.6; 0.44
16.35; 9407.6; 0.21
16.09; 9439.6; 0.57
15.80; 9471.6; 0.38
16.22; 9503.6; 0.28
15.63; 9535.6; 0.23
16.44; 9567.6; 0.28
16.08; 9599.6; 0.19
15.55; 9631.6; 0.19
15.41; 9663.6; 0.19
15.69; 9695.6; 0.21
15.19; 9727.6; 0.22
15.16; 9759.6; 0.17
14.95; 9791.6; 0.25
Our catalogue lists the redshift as 0.000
